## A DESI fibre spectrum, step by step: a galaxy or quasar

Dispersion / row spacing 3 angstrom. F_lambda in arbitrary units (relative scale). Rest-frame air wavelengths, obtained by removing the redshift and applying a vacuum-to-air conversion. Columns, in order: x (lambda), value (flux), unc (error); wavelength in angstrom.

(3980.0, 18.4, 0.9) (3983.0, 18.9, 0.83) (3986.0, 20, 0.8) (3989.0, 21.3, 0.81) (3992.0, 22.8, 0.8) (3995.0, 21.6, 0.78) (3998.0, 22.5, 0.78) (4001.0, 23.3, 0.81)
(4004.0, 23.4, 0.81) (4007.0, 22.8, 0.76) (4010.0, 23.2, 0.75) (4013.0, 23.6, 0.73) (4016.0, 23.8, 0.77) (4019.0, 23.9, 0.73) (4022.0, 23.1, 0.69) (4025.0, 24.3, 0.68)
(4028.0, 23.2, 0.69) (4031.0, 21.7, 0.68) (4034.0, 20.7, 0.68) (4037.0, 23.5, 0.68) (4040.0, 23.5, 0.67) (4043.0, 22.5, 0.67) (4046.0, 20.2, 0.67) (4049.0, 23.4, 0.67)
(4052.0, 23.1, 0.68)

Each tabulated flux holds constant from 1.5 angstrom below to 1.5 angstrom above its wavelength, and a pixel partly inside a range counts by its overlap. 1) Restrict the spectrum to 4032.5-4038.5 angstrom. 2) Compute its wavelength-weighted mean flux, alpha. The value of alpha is 22.1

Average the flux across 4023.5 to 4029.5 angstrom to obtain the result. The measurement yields 23.8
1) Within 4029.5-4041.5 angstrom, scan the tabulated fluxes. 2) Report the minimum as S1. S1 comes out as 20.7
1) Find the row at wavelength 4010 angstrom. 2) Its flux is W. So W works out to 23.2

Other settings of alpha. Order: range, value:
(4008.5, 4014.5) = 23.4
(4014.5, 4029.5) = 23.7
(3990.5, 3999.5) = 22.3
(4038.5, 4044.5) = 23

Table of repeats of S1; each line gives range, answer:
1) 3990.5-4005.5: 21.6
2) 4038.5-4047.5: 20.2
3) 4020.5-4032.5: 21.7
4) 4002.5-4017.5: 22.8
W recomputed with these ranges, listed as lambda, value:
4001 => 23.3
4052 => 23.1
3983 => 18.9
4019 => 23.9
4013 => 23.6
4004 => 23.4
